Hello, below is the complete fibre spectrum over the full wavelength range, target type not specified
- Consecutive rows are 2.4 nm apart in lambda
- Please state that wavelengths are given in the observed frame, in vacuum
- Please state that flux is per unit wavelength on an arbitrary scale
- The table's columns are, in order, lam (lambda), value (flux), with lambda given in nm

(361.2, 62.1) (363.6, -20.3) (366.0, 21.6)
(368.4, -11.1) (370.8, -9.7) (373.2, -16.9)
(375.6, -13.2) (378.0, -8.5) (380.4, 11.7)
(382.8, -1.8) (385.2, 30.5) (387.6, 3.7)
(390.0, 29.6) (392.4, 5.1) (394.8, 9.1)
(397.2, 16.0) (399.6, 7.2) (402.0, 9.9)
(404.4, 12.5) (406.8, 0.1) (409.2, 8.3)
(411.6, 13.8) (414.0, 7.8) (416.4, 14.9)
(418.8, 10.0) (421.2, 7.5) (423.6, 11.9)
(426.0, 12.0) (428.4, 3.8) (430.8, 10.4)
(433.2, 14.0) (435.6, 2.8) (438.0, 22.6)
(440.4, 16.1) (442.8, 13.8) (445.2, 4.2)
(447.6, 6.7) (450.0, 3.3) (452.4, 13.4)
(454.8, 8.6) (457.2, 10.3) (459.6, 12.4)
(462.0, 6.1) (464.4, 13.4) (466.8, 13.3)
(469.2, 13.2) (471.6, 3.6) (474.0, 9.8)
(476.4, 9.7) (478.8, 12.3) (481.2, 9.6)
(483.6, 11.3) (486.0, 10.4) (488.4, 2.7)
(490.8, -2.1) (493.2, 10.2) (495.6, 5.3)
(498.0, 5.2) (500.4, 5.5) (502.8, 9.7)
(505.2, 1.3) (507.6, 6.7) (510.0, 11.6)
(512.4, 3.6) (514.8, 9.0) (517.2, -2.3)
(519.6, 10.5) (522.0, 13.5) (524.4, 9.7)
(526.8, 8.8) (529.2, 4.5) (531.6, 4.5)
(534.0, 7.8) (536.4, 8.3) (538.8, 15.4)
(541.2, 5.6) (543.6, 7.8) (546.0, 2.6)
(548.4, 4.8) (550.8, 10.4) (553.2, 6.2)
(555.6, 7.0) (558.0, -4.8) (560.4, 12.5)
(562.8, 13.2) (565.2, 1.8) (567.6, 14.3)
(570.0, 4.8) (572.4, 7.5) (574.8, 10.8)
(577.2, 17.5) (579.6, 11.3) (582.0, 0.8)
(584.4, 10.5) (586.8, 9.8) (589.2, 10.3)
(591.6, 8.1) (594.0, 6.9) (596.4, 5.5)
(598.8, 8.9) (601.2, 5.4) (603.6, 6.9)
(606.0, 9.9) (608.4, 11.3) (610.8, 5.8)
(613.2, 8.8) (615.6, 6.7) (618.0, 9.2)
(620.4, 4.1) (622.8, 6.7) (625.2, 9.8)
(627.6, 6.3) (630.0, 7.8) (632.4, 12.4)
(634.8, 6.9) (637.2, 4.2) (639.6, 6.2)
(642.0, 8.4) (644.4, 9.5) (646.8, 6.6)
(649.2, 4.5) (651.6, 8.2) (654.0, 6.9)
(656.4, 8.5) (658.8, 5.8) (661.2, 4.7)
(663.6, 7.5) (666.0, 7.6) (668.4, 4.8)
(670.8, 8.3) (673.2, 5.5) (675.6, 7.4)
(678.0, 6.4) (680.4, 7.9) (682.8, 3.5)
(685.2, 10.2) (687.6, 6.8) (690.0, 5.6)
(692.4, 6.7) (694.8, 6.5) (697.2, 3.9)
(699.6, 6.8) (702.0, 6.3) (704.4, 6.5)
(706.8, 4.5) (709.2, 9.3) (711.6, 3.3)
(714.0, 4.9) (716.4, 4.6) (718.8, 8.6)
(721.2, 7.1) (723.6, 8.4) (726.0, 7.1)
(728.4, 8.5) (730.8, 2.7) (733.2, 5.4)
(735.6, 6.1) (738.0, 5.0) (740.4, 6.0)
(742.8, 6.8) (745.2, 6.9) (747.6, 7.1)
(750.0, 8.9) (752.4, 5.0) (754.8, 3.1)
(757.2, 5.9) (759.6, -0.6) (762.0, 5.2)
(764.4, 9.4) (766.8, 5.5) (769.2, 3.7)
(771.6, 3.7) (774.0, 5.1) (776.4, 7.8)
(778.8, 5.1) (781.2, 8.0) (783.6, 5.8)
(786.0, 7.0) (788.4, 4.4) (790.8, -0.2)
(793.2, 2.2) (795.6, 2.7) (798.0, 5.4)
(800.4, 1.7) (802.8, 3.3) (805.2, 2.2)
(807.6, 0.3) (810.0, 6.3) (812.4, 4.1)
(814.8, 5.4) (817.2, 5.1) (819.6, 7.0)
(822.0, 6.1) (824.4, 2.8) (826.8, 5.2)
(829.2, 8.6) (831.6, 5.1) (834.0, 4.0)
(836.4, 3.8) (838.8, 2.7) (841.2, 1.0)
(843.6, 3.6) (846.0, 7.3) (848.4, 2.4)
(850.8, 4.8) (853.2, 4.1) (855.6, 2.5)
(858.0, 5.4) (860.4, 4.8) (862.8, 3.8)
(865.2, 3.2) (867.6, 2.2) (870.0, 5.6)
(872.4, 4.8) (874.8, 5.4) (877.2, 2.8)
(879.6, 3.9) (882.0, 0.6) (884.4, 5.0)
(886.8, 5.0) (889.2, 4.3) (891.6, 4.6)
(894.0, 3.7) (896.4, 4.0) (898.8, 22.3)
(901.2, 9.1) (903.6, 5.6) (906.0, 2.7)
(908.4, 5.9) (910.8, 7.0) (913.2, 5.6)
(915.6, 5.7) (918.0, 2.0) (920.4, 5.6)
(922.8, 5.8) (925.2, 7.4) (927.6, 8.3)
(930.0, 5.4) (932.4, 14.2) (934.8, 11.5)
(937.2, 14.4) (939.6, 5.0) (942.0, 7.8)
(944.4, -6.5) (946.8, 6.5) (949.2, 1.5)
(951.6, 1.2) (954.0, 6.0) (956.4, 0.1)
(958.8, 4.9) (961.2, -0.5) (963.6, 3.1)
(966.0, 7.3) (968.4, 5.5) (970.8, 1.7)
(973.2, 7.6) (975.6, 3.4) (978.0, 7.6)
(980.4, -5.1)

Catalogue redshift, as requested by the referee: 1.413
